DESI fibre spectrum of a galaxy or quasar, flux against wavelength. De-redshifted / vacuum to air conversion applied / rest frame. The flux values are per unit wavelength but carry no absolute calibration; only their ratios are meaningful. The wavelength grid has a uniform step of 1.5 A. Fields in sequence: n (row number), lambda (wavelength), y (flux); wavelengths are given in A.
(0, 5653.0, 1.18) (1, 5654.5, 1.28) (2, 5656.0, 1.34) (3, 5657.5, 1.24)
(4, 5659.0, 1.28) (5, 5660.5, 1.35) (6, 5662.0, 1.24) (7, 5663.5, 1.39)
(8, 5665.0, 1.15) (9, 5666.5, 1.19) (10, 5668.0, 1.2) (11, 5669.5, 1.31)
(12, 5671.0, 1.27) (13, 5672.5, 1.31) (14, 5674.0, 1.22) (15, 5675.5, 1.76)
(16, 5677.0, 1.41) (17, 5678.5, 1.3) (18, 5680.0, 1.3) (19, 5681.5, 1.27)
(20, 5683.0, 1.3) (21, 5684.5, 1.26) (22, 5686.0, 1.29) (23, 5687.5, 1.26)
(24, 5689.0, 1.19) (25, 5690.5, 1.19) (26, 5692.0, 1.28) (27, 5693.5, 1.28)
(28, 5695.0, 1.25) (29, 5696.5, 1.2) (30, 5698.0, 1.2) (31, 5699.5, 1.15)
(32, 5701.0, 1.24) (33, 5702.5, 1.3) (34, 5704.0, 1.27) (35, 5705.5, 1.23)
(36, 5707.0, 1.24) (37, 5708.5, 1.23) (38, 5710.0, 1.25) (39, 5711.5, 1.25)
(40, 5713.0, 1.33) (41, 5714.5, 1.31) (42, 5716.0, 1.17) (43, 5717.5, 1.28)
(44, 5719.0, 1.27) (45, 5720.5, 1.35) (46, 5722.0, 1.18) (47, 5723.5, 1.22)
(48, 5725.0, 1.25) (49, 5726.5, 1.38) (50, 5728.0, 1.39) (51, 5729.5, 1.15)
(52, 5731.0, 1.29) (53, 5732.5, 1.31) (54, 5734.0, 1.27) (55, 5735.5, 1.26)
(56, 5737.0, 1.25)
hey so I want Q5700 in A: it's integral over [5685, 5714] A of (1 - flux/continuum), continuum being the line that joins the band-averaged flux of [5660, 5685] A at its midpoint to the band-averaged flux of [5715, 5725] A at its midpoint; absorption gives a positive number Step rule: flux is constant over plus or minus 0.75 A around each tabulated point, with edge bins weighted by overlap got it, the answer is 0.7 A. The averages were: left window 1.31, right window 1.25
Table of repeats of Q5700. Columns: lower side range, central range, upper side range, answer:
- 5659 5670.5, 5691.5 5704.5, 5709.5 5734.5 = 0.3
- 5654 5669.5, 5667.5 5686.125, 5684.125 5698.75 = -1.1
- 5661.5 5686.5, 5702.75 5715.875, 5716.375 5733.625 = 0.3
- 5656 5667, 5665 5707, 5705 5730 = -0.2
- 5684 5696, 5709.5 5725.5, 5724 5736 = 0.2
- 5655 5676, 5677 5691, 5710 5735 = 0.2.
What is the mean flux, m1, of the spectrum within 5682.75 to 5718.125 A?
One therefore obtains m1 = 1.25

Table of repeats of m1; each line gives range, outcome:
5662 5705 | 1.28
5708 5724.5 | 1.26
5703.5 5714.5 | 1.26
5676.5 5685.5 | 1.3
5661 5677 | 1.31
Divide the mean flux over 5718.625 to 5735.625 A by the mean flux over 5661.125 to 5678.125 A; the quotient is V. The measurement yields 1.0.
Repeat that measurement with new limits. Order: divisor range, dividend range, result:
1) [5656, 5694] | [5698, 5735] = 0.98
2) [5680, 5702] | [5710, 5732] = 1.02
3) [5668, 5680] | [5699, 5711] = 0.92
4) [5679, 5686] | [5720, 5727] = 0.99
